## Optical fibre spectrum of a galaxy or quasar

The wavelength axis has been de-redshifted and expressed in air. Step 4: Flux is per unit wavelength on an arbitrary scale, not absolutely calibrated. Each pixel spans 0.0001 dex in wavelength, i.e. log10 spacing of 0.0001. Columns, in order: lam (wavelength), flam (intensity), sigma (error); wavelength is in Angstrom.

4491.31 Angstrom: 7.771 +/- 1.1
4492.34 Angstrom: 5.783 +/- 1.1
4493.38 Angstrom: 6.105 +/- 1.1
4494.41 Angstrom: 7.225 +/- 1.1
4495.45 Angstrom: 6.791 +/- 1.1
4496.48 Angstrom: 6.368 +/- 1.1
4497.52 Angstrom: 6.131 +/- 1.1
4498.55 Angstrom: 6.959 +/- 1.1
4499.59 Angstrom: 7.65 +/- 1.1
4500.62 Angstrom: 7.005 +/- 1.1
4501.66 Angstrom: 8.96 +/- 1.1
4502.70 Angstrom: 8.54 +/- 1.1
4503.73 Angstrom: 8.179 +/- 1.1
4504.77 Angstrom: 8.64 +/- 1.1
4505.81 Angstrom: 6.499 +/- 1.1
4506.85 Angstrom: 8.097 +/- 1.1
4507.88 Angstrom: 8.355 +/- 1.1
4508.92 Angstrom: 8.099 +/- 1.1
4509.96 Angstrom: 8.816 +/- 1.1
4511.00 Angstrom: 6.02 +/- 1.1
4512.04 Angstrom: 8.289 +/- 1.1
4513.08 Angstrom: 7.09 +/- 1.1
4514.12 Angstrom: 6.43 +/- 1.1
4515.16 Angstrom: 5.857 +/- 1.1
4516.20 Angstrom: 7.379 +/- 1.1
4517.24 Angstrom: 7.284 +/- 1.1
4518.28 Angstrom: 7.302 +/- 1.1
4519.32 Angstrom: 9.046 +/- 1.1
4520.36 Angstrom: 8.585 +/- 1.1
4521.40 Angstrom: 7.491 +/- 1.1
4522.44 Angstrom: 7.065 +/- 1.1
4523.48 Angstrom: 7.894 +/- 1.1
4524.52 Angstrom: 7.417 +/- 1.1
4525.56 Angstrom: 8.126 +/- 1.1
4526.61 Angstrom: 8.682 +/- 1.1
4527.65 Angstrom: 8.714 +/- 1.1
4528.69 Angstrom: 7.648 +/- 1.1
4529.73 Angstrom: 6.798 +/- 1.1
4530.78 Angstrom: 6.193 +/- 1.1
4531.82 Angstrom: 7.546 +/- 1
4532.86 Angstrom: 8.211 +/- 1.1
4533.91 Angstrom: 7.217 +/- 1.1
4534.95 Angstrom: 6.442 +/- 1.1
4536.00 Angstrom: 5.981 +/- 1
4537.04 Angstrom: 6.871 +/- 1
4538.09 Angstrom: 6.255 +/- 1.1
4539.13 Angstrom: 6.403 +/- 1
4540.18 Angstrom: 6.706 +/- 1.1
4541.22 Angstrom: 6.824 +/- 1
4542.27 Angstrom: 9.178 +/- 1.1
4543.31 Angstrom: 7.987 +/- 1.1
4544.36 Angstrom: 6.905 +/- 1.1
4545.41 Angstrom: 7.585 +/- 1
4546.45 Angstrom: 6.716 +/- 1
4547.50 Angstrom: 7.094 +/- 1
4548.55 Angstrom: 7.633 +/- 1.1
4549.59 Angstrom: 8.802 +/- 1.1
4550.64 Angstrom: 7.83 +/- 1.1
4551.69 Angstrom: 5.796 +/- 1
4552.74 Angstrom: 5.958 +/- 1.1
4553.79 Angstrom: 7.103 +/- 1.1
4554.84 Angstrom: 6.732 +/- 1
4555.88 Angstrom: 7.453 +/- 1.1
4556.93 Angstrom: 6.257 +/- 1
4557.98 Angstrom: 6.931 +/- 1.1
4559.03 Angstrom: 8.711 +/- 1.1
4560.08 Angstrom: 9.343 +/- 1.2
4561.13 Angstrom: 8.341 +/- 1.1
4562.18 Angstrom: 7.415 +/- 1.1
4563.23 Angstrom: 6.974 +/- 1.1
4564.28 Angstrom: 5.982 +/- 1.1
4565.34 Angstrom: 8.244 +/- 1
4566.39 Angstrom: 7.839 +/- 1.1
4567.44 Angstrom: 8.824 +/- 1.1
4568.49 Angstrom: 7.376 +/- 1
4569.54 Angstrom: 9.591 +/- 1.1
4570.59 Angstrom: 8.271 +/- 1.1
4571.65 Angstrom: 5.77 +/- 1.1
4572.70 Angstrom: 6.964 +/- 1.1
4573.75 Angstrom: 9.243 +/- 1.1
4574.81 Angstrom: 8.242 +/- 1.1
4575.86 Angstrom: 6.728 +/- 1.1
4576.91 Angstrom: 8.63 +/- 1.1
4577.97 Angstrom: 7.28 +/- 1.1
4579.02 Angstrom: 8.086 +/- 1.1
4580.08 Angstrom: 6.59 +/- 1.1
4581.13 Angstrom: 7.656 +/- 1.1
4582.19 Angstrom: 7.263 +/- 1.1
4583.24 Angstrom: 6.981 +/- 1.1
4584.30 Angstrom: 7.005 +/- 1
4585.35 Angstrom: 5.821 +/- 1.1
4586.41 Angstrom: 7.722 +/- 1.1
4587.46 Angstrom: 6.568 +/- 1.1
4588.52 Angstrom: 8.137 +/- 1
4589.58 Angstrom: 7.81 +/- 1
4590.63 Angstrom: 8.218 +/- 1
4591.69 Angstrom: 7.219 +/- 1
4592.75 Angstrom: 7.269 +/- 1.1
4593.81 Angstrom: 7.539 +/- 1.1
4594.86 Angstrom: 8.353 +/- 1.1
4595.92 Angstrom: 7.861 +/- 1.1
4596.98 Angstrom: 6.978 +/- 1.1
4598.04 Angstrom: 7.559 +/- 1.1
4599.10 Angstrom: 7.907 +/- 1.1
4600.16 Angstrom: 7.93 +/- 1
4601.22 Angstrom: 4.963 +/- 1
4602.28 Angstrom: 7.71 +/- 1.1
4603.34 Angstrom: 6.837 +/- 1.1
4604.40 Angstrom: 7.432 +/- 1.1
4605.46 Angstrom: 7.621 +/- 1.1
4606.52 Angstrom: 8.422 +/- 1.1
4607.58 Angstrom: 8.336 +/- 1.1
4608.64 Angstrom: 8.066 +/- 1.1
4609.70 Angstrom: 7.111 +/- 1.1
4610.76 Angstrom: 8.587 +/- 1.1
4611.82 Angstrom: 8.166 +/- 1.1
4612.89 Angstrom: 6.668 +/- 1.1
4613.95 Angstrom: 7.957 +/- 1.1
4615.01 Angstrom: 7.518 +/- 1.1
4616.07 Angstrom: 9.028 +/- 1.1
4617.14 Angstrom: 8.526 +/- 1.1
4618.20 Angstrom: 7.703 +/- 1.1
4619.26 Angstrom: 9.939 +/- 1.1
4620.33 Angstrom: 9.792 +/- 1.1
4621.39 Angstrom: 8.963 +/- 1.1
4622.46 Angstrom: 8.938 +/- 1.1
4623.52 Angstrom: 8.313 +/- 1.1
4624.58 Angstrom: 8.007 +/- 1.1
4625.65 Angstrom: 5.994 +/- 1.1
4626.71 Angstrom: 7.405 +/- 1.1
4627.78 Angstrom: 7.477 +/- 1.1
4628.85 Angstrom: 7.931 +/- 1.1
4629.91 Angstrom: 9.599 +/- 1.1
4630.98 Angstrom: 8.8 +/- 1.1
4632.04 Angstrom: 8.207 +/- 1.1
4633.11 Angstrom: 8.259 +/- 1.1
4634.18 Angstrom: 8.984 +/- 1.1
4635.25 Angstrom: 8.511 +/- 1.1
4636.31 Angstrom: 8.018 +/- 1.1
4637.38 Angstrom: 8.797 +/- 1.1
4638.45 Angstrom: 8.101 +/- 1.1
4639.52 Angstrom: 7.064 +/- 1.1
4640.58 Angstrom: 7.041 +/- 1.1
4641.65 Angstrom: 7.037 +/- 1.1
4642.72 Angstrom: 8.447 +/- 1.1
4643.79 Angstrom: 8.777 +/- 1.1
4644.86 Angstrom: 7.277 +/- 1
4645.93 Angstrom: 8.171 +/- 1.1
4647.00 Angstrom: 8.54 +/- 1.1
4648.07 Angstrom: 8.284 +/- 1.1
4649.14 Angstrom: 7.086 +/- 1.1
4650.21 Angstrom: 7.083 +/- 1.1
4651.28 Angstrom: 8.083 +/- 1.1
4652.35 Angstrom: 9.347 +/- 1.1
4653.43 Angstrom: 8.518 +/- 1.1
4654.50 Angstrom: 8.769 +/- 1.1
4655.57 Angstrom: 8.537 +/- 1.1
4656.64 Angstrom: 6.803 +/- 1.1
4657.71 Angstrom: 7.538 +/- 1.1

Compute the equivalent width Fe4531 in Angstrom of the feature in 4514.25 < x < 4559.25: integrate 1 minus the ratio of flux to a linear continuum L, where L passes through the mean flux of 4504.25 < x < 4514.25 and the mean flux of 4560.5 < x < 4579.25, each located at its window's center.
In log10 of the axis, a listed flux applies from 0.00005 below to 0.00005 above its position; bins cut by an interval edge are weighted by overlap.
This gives 2.4 Angstrom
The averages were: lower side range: 7.68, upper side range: 7.77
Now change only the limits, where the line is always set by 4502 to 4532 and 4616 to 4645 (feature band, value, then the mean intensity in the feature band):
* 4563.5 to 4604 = 2.6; 7.49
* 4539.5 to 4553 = 0.8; 7.32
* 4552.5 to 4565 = 0.9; 7.31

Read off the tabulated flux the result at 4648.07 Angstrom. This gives 8.284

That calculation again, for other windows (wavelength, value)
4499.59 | 7.65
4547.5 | 7.094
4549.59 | 8.802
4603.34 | 6.837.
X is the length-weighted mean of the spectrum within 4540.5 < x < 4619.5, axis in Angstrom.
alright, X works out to 7.59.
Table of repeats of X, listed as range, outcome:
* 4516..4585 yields 7.47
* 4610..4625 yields 8.42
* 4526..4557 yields 7.2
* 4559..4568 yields 7.92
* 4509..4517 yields 7.18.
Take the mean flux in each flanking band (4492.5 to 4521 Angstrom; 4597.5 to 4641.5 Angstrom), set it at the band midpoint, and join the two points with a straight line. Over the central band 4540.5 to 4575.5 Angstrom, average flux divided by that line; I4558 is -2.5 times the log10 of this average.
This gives 0.019 mag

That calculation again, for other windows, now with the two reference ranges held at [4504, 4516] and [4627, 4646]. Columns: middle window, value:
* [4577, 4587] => 0.091 mag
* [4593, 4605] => 0.080 mag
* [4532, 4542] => 0.115 mag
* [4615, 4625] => -0.091 mag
